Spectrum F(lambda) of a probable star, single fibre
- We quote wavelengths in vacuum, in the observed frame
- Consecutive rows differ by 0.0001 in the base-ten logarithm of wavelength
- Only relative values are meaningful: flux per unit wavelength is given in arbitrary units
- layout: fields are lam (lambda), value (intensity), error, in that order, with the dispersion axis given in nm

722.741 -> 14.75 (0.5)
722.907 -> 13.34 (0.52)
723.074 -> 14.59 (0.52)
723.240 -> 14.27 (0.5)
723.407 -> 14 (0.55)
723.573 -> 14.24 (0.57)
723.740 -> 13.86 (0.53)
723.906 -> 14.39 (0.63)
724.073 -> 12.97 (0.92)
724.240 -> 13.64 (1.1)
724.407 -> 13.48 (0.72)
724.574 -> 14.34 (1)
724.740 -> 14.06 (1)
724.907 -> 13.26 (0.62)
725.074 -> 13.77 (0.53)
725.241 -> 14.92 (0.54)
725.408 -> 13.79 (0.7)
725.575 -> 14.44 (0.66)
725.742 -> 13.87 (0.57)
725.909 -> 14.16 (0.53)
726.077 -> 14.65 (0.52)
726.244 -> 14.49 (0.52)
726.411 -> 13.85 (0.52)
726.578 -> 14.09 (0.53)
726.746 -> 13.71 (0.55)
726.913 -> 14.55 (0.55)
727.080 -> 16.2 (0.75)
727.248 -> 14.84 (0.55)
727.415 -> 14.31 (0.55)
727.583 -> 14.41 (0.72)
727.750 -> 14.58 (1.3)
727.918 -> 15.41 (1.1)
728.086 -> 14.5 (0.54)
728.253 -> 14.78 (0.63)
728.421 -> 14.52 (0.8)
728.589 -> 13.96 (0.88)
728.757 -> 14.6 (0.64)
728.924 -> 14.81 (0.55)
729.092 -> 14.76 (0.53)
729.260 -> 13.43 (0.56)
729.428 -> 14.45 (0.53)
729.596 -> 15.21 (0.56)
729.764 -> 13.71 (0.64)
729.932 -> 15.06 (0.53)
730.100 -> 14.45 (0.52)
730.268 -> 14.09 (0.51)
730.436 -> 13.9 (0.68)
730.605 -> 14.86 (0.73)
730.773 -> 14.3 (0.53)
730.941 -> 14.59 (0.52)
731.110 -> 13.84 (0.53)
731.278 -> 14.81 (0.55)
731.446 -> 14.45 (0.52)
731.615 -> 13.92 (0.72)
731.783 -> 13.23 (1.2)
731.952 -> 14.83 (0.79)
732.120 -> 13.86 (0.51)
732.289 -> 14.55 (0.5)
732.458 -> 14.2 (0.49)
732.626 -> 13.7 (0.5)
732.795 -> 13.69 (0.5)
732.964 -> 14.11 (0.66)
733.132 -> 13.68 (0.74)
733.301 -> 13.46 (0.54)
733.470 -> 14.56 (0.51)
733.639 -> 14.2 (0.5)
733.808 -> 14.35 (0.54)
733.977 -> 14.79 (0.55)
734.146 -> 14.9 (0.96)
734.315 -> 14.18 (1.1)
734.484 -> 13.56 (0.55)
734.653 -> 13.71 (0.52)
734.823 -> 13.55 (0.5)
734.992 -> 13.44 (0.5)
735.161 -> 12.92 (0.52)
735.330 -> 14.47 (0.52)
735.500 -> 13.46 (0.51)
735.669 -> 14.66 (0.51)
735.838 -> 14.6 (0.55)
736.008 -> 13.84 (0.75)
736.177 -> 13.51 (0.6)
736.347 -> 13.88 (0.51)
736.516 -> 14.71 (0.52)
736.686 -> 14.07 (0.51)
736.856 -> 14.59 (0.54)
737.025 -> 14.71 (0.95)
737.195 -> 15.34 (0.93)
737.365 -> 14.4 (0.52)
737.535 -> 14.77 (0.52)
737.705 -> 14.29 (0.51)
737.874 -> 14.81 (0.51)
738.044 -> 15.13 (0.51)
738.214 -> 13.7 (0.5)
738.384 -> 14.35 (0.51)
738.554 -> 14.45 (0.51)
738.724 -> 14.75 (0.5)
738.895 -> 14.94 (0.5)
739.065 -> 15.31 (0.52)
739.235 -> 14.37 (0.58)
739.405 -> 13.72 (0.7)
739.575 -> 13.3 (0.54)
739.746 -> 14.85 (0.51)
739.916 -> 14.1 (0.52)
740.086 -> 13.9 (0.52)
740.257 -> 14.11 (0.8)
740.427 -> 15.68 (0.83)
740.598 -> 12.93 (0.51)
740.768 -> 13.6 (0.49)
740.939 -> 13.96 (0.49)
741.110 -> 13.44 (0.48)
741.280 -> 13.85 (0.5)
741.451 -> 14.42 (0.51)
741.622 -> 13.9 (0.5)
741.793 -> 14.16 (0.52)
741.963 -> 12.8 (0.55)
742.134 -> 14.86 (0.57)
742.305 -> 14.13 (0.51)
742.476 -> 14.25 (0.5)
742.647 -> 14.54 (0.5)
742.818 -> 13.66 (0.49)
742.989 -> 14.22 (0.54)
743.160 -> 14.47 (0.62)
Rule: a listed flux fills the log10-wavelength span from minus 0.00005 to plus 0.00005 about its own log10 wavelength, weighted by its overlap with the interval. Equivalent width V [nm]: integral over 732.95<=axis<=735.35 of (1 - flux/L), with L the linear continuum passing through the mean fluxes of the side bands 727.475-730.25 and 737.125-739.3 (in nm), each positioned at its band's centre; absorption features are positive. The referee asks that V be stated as 0.10 nm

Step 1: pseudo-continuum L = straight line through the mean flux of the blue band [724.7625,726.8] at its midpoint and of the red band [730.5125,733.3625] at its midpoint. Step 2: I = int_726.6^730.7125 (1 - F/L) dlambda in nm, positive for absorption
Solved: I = -0.13 nm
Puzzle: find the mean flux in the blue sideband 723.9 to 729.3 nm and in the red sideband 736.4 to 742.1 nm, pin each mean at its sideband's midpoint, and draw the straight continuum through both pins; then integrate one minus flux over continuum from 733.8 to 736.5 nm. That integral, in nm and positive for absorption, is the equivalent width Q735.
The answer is 0.06 nm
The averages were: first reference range 14.3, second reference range 14.3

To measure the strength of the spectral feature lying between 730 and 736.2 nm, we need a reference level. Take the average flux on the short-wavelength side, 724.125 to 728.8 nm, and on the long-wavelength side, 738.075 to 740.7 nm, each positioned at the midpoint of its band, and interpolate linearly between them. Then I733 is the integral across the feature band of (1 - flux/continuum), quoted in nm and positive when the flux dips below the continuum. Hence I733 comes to 0.094 nm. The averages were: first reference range 14.3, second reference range 14.3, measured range 14.1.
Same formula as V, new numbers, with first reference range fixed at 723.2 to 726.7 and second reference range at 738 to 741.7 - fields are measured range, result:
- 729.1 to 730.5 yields -0.024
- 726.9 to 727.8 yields -0.051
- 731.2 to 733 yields -0.002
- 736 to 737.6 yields -0.027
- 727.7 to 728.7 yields -0.040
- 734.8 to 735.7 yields 0.028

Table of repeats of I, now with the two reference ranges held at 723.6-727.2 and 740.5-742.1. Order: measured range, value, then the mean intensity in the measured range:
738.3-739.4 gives -0.07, 14.6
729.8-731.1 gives -0.04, 14.4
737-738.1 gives -0.08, 14.8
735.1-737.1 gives -0.04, 14.1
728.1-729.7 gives -0.05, 14.5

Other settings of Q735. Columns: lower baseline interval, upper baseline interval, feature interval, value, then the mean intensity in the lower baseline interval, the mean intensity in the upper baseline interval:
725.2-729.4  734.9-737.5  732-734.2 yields 0.019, 14.5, 14.2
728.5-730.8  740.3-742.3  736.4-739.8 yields -0.103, 14.4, 14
